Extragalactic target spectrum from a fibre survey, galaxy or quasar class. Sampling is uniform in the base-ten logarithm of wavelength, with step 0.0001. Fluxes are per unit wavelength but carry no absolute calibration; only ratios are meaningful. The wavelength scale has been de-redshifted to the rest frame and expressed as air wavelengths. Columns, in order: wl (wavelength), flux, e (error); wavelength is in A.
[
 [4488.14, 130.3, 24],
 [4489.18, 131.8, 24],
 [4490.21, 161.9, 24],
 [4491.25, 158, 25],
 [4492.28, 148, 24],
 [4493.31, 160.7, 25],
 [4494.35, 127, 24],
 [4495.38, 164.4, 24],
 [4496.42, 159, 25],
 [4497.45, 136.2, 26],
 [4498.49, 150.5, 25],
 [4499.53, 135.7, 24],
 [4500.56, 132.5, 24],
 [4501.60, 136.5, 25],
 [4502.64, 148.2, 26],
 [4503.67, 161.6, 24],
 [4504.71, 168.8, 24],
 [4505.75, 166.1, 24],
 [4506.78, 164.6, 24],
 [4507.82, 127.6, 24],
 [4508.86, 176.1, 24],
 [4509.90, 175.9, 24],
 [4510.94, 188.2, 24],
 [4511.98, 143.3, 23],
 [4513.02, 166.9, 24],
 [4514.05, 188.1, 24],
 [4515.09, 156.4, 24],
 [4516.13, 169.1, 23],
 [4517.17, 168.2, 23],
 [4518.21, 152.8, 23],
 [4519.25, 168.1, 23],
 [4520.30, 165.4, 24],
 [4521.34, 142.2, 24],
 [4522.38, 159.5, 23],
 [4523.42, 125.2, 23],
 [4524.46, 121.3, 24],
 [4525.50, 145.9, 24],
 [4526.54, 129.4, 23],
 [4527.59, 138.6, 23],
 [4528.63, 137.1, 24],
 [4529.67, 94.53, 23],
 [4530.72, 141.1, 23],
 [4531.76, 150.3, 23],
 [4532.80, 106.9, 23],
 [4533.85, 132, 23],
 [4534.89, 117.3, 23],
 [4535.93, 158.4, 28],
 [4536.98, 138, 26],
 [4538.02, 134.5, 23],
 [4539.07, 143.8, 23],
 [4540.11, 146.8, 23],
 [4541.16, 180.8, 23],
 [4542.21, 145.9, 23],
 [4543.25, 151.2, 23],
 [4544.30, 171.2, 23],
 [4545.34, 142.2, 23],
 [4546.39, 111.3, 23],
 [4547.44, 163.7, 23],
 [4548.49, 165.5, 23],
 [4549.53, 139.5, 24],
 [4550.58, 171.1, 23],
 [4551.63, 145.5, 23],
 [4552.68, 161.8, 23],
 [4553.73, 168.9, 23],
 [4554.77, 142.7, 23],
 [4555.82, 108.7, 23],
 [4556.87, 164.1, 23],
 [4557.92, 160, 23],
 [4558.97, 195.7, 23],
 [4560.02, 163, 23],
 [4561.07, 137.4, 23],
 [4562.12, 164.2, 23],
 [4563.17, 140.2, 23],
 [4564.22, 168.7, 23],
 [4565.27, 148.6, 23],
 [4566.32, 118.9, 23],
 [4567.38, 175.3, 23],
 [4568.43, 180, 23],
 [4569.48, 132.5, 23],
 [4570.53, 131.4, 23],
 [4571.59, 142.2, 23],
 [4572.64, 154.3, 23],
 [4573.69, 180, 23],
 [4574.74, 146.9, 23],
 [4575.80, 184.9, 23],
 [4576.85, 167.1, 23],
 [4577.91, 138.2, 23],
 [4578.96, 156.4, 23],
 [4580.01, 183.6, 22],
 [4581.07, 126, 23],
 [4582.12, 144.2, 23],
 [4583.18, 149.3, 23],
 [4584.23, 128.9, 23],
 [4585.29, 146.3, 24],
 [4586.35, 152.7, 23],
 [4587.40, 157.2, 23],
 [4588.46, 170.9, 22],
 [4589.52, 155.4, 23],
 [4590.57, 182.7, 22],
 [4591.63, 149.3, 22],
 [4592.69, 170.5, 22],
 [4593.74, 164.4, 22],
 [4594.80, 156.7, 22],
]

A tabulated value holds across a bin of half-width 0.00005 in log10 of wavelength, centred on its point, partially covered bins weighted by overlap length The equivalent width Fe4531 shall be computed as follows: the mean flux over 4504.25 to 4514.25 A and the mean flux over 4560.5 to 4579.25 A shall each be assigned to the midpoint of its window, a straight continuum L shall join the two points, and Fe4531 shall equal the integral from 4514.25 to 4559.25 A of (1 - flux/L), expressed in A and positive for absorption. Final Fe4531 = 3.7 A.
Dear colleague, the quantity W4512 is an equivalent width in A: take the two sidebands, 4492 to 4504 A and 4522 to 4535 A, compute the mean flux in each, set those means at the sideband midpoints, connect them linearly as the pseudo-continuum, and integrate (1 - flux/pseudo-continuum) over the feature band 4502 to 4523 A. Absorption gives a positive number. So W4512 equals -3.6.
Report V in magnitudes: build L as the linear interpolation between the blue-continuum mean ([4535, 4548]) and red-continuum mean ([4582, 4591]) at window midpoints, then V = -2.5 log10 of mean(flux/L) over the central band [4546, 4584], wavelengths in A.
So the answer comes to -0.02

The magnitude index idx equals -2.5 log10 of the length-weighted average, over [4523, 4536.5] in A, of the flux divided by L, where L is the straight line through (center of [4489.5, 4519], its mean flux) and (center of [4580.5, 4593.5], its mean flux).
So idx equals 0.19 mag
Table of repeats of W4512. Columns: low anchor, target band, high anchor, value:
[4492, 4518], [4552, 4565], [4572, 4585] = -0.06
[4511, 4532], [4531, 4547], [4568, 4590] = 0.88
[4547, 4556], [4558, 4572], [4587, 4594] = 0.29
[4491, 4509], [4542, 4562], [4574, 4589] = -0.08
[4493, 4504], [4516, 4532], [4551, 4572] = 0.55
